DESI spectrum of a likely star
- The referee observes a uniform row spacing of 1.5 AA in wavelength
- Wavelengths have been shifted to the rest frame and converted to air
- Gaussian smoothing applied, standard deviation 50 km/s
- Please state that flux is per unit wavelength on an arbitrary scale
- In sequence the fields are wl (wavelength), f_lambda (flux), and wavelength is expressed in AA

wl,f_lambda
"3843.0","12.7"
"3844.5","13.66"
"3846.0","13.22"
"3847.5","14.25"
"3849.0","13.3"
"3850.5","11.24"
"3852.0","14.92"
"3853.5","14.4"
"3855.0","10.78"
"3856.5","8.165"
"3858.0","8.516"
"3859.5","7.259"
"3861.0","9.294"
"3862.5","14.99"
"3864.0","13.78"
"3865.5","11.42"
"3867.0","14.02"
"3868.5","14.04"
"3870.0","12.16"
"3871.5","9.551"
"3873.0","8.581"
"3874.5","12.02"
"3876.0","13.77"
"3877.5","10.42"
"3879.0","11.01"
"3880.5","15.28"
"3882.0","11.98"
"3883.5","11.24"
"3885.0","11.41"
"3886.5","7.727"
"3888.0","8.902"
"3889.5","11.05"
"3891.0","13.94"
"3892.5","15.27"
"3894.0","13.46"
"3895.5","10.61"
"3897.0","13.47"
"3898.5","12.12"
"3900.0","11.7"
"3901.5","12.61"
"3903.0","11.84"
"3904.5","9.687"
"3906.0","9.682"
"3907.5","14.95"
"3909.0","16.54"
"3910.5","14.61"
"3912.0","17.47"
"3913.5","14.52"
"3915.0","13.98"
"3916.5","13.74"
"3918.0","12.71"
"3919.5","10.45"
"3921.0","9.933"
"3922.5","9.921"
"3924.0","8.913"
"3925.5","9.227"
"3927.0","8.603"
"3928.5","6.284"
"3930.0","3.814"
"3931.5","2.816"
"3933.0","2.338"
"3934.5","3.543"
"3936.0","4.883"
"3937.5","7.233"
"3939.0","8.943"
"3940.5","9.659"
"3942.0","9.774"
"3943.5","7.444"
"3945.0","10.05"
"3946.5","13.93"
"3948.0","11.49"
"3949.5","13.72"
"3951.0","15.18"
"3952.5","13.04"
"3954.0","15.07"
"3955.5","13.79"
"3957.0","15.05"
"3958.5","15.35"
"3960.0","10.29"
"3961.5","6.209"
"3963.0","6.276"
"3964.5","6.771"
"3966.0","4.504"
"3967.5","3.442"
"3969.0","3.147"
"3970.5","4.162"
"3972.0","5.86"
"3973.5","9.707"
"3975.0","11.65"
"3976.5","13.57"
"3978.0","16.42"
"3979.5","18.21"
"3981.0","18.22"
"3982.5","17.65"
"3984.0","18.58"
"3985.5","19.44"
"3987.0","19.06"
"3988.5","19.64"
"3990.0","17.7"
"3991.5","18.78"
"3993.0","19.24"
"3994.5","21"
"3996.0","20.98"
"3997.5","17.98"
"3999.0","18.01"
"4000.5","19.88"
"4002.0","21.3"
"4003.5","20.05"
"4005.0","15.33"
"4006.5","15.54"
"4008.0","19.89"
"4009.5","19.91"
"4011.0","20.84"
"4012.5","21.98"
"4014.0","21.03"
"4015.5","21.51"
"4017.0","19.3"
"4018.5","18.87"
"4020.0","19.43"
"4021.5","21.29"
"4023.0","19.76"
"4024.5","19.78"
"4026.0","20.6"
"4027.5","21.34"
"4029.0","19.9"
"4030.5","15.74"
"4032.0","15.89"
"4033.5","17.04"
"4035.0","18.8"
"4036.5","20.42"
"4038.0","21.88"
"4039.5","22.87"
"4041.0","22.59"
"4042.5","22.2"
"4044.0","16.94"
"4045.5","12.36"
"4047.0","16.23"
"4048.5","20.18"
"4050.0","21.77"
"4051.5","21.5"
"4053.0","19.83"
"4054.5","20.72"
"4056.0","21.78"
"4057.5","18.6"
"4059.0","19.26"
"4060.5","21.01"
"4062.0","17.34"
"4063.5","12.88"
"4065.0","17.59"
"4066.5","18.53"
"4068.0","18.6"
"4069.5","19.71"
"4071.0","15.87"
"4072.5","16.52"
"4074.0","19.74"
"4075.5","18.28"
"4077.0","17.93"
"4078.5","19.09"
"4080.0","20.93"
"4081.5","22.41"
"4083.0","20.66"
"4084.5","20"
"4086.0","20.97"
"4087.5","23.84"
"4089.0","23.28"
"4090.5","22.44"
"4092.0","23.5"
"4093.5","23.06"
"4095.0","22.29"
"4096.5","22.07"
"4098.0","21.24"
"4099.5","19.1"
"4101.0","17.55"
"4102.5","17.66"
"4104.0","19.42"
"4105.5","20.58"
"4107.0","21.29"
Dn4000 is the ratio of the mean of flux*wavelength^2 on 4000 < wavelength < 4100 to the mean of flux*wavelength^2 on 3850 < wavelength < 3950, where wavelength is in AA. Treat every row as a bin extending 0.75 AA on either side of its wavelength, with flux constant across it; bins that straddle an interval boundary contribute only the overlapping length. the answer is 1.95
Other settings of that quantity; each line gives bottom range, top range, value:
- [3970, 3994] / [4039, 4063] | 1.29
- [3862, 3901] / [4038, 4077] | 1.72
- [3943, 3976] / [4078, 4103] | 2.30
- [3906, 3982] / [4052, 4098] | 2.06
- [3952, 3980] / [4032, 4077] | 1.97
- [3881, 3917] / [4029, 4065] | 1.62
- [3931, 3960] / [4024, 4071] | 1.96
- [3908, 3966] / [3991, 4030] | 1.99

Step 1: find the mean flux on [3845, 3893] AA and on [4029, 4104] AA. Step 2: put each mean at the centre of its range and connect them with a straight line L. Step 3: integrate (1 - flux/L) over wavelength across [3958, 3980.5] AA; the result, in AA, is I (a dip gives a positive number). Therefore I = 9.6 AA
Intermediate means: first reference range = 11.8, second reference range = 19.6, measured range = 9.07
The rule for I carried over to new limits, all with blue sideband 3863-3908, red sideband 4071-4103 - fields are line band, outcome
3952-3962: 1.4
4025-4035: -0.2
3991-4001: -1.7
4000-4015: -2.2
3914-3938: 9.6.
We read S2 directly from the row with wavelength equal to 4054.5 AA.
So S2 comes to 20.72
